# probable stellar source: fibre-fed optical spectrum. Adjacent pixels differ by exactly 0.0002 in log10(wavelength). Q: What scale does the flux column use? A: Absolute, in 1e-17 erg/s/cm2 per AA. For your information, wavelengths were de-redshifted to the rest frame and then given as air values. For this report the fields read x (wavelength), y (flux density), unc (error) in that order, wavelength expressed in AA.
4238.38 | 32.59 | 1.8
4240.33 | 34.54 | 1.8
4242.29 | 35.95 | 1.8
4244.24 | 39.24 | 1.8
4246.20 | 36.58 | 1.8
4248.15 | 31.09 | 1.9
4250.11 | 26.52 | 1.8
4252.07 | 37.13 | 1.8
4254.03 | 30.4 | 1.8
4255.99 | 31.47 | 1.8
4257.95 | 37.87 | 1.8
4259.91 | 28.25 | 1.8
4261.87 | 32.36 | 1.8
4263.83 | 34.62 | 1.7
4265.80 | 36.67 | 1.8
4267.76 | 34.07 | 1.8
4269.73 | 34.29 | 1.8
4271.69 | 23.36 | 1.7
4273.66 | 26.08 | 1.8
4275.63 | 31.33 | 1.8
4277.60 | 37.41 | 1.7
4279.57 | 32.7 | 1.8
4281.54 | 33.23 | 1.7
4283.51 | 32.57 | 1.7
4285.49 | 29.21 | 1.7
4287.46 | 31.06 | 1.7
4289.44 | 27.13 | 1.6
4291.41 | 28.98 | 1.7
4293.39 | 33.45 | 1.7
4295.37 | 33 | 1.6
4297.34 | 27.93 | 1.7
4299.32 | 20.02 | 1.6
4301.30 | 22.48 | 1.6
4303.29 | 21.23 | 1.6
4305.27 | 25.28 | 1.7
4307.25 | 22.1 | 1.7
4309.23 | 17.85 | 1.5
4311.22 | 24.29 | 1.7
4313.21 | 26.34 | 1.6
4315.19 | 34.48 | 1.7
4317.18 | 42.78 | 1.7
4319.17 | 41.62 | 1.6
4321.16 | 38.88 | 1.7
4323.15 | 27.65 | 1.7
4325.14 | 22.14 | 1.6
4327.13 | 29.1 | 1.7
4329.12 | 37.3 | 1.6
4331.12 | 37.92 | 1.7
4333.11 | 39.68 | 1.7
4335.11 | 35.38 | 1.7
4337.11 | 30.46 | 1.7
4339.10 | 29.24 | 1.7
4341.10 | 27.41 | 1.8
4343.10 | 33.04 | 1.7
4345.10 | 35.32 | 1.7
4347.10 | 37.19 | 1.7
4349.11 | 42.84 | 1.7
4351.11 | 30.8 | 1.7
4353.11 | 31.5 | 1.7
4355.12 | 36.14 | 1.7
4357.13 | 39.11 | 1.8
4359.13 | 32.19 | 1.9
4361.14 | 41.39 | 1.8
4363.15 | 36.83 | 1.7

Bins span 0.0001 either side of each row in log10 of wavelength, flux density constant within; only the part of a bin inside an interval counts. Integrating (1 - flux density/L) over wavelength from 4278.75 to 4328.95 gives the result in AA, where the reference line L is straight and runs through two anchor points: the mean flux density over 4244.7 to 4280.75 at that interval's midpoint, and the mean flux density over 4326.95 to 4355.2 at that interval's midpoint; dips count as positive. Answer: 6.4 AA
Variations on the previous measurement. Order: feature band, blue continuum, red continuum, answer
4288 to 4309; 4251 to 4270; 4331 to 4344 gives 4.6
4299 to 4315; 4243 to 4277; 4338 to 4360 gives 4.9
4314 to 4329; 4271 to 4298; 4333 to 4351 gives -0.5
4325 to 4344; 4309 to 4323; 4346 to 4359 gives 1.0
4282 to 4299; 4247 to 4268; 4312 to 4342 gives 1.5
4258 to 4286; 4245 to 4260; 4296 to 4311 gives -3.1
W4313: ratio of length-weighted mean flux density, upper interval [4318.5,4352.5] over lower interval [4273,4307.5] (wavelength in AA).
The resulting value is 1.17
